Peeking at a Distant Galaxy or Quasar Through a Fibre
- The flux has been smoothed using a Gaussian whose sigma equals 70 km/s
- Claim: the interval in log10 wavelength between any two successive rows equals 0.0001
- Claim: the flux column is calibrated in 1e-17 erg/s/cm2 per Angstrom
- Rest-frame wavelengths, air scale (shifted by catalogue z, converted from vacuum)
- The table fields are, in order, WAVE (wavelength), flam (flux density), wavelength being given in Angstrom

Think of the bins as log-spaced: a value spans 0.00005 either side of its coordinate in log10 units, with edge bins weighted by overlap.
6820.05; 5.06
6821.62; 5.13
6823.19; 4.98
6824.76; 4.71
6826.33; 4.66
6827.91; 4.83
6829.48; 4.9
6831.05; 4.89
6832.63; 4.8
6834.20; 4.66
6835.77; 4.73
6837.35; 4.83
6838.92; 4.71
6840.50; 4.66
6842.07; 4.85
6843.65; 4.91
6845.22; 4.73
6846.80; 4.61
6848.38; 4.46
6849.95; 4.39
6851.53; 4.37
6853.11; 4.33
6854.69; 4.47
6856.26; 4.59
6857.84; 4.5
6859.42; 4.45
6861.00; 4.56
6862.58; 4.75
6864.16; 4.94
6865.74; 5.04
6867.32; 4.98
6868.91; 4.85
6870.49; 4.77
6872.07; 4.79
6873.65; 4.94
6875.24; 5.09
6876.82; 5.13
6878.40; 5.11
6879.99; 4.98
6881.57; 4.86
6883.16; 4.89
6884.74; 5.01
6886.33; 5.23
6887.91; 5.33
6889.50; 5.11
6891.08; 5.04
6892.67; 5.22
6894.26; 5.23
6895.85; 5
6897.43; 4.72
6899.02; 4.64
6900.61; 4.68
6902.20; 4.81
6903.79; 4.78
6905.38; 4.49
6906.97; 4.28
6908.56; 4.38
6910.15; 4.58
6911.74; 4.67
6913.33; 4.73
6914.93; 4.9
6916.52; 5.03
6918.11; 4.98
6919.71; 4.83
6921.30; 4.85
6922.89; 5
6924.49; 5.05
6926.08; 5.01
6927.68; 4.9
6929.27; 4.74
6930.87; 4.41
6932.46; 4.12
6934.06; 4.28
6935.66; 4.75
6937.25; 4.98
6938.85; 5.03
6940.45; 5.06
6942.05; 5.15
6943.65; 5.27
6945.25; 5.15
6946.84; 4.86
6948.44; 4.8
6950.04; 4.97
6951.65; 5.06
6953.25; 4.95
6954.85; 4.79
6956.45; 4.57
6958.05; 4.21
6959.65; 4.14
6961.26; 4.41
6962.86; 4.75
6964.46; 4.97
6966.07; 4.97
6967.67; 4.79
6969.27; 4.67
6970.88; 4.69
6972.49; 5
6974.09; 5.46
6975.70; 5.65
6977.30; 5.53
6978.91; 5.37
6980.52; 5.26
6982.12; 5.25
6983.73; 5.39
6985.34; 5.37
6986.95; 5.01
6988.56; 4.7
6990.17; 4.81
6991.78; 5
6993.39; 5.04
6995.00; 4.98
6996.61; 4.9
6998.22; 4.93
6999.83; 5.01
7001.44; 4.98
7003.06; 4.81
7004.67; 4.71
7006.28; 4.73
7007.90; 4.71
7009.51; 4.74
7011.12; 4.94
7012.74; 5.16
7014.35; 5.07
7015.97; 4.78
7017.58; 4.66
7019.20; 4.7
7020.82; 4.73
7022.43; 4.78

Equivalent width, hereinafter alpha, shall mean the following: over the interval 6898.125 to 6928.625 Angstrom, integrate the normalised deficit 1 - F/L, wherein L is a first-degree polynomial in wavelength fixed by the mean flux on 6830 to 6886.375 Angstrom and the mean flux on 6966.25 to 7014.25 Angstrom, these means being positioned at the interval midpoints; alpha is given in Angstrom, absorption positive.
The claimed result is 0.67 Angstrom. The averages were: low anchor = 4.77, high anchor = 5.02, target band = 4.77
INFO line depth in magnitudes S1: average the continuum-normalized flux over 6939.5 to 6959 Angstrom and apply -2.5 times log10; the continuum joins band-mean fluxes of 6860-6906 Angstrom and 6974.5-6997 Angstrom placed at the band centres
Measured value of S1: 0.04 mag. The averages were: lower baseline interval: 4.93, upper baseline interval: 5.17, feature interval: 4.9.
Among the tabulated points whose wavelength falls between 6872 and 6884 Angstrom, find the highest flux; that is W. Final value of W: 5.13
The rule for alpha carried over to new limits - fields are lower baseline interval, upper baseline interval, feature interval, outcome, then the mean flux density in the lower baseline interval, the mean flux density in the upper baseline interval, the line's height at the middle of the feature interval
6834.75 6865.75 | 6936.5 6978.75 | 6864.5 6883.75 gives -1.04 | 4.63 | 4.92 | 4.7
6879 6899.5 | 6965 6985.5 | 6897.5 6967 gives 4.56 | 5.03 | 5.18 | 5.1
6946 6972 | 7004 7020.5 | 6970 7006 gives -2.27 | 4.73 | 4.82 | 4.78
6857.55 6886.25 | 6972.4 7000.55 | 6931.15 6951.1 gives 0.74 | 4.88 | 5.15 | 5.05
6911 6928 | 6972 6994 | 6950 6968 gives 1.38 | 4.9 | 5.21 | 5.09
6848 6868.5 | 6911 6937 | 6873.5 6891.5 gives -1.52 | 4.61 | 4.77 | 4.67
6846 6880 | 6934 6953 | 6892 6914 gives 0.55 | 4.73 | 4.97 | 4.85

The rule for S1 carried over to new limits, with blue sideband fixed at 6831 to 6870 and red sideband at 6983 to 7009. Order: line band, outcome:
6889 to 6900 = -0.051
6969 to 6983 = -0.070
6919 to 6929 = -0.028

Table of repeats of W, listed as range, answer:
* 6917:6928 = 5.05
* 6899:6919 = 5.03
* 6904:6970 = 5.27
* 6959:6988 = 5.65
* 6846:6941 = 5.33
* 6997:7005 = 5.01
